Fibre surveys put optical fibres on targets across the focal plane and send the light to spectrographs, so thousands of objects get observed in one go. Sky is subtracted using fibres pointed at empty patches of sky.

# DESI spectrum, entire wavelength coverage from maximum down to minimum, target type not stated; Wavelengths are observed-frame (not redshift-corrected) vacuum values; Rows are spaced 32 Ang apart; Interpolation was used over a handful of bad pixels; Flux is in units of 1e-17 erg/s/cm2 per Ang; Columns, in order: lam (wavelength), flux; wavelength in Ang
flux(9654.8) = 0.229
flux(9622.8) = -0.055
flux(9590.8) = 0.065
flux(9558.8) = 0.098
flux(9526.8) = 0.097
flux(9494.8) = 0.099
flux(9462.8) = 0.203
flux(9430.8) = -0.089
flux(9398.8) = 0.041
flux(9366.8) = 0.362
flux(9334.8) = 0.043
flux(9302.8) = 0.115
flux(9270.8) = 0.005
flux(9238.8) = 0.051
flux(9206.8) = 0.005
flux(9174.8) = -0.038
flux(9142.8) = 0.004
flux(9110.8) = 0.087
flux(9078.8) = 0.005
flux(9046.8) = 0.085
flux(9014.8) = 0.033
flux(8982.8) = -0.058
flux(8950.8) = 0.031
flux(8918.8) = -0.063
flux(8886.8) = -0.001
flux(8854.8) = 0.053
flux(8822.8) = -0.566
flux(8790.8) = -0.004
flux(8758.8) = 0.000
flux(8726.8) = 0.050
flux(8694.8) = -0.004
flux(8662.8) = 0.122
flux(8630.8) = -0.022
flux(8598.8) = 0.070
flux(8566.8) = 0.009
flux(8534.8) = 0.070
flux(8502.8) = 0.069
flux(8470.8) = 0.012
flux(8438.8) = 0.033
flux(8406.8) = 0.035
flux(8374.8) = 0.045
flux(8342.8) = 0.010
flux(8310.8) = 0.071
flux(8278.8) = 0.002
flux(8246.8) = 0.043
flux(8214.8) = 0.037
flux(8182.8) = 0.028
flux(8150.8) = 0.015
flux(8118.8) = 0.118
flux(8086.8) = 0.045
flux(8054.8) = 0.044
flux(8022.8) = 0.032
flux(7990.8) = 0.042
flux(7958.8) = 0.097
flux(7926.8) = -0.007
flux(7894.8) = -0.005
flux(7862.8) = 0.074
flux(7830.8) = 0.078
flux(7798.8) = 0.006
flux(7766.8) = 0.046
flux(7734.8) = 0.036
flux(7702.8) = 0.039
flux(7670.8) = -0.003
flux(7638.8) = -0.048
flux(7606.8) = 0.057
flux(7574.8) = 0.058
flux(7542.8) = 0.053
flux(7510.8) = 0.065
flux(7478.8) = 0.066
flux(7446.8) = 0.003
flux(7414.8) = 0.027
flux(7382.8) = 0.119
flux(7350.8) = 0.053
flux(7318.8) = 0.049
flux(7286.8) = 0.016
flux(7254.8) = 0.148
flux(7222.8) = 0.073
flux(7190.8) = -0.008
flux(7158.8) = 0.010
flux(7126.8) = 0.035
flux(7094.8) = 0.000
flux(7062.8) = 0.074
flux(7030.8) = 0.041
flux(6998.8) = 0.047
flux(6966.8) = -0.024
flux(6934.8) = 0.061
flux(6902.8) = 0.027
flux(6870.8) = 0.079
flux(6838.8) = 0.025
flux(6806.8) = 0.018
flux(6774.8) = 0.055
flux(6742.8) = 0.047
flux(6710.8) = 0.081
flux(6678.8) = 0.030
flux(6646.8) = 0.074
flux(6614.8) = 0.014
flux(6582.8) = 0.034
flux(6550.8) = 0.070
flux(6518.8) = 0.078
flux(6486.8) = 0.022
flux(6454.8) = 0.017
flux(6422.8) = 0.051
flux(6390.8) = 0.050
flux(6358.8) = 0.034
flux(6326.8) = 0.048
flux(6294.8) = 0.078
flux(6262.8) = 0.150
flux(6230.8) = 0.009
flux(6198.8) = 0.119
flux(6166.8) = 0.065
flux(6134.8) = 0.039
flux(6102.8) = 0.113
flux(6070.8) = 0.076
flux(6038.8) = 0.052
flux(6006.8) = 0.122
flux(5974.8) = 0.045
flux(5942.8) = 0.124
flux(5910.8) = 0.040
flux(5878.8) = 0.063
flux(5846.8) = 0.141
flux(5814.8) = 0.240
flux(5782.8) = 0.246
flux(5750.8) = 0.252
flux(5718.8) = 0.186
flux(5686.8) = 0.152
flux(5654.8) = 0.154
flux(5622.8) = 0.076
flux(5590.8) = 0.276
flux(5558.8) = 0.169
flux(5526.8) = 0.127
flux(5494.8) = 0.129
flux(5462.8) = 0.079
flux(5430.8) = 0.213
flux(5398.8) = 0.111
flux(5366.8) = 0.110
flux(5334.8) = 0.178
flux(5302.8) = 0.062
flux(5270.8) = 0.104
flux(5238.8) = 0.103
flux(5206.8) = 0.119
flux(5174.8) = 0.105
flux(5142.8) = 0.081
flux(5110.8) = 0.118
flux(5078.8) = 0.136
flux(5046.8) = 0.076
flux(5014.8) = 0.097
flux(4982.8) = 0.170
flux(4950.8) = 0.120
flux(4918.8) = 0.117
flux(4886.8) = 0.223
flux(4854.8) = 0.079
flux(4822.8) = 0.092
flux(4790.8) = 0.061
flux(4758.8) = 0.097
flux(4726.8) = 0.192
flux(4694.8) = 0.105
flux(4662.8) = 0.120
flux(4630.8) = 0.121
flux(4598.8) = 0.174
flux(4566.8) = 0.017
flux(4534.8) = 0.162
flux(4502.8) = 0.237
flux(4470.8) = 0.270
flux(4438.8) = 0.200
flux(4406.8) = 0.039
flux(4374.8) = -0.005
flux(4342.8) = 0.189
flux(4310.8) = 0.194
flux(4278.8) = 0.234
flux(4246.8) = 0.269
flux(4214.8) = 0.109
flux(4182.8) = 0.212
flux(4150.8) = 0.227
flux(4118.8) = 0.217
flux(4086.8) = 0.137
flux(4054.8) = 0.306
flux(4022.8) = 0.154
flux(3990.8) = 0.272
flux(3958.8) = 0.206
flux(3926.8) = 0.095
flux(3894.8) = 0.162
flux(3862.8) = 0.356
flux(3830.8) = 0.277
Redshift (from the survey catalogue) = 1.592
